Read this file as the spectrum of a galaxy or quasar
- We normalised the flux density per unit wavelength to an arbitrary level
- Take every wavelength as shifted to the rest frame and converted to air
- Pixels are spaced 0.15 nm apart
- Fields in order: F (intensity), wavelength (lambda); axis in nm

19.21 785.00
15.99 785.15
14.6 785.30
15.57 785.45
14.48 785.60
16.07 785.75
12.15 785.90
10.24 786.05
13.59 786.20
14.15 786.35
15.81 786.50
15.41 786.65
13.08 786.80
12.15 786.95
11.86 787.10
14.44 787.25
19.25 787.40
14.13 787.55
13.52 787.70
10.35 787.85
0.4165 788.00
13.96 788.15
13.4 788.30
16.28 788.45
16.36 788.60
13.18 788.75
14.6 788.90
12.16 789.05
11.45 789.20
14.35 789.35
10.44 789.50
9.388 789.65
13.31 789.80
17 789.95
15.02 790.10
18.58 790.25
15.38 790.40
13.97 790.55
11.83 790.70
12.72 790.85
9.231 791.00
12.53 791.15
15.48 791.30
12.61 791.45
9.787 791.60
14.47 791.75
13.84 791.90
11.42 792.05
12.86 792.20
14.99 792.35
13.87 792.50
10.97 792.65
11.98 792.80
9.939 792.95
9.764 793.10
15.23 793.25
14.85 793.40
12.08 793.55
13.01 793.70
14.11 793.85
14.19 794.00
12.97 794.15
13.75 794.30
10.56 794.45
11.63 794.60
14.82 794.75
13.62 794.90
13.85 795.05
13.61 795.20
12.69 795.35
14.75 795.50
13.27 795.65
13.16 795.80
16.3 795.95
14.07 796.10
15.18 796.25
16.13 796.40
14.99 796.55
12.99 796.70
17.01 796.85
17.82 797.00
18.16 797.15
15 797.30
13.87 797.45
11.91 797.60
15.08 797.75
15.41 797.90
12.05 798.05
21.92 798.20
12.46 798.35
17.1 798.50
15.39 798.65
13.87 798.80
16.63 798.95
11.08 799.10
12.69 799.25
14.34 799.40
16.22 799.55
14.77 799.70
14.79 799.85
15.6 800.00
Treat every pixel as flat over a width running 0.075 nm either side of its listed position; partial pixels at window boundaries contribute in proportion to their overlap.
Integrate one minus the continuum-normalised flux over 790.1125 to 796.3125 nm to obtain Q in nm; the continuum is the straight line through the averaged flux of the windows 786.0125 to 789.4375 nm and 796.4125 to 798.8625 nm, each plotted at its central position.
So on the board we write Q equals 0.48 nm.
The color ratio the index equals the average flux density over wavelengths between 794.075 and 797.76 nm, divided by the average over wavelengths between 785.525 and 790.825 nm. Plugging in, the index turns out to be 1.1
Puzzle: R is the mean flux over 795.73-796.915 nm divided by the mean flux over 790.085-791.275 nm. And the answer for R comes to 1.10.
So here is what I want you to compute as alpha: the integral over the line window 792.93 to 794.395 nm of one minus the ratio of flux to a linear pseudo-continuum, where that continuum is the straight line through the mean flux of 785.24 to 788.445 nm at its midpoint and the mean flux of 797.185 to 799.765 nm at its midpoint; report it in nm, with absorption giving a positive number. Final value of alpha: 0.11 nm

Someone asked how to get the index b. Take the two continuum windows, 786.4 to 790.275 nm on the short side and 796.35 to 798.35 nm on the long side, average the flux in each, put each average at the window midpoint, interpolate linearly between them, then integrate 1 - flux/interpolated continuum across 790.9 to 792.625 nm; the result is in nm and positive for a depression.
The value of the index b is 0.17 nm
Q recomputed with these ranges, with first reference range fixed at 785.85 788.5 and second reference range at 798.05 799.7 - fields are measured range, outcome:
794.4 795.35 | 0.084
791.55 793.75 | 0.206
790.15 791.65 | 0.036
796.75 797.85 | -0.056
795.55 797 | -0.038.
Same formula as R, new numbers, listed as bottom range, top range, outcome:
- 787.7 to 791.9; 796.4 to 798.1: 1.16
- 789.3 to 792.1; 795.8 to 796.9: 1.14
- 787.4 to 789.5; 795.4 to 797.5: 1.19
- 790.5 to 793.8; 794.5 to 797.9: 1.15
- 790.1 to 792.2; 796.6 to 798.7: 1.16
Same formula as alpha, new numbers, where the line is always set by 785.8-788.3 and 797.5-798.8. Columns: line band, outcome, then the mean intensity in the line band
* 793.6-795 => 0.11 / 13.2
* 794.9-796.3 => 0.05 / 14.1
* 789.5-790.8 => -0.06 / 14.1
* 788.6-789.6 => 0.03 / 12.9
